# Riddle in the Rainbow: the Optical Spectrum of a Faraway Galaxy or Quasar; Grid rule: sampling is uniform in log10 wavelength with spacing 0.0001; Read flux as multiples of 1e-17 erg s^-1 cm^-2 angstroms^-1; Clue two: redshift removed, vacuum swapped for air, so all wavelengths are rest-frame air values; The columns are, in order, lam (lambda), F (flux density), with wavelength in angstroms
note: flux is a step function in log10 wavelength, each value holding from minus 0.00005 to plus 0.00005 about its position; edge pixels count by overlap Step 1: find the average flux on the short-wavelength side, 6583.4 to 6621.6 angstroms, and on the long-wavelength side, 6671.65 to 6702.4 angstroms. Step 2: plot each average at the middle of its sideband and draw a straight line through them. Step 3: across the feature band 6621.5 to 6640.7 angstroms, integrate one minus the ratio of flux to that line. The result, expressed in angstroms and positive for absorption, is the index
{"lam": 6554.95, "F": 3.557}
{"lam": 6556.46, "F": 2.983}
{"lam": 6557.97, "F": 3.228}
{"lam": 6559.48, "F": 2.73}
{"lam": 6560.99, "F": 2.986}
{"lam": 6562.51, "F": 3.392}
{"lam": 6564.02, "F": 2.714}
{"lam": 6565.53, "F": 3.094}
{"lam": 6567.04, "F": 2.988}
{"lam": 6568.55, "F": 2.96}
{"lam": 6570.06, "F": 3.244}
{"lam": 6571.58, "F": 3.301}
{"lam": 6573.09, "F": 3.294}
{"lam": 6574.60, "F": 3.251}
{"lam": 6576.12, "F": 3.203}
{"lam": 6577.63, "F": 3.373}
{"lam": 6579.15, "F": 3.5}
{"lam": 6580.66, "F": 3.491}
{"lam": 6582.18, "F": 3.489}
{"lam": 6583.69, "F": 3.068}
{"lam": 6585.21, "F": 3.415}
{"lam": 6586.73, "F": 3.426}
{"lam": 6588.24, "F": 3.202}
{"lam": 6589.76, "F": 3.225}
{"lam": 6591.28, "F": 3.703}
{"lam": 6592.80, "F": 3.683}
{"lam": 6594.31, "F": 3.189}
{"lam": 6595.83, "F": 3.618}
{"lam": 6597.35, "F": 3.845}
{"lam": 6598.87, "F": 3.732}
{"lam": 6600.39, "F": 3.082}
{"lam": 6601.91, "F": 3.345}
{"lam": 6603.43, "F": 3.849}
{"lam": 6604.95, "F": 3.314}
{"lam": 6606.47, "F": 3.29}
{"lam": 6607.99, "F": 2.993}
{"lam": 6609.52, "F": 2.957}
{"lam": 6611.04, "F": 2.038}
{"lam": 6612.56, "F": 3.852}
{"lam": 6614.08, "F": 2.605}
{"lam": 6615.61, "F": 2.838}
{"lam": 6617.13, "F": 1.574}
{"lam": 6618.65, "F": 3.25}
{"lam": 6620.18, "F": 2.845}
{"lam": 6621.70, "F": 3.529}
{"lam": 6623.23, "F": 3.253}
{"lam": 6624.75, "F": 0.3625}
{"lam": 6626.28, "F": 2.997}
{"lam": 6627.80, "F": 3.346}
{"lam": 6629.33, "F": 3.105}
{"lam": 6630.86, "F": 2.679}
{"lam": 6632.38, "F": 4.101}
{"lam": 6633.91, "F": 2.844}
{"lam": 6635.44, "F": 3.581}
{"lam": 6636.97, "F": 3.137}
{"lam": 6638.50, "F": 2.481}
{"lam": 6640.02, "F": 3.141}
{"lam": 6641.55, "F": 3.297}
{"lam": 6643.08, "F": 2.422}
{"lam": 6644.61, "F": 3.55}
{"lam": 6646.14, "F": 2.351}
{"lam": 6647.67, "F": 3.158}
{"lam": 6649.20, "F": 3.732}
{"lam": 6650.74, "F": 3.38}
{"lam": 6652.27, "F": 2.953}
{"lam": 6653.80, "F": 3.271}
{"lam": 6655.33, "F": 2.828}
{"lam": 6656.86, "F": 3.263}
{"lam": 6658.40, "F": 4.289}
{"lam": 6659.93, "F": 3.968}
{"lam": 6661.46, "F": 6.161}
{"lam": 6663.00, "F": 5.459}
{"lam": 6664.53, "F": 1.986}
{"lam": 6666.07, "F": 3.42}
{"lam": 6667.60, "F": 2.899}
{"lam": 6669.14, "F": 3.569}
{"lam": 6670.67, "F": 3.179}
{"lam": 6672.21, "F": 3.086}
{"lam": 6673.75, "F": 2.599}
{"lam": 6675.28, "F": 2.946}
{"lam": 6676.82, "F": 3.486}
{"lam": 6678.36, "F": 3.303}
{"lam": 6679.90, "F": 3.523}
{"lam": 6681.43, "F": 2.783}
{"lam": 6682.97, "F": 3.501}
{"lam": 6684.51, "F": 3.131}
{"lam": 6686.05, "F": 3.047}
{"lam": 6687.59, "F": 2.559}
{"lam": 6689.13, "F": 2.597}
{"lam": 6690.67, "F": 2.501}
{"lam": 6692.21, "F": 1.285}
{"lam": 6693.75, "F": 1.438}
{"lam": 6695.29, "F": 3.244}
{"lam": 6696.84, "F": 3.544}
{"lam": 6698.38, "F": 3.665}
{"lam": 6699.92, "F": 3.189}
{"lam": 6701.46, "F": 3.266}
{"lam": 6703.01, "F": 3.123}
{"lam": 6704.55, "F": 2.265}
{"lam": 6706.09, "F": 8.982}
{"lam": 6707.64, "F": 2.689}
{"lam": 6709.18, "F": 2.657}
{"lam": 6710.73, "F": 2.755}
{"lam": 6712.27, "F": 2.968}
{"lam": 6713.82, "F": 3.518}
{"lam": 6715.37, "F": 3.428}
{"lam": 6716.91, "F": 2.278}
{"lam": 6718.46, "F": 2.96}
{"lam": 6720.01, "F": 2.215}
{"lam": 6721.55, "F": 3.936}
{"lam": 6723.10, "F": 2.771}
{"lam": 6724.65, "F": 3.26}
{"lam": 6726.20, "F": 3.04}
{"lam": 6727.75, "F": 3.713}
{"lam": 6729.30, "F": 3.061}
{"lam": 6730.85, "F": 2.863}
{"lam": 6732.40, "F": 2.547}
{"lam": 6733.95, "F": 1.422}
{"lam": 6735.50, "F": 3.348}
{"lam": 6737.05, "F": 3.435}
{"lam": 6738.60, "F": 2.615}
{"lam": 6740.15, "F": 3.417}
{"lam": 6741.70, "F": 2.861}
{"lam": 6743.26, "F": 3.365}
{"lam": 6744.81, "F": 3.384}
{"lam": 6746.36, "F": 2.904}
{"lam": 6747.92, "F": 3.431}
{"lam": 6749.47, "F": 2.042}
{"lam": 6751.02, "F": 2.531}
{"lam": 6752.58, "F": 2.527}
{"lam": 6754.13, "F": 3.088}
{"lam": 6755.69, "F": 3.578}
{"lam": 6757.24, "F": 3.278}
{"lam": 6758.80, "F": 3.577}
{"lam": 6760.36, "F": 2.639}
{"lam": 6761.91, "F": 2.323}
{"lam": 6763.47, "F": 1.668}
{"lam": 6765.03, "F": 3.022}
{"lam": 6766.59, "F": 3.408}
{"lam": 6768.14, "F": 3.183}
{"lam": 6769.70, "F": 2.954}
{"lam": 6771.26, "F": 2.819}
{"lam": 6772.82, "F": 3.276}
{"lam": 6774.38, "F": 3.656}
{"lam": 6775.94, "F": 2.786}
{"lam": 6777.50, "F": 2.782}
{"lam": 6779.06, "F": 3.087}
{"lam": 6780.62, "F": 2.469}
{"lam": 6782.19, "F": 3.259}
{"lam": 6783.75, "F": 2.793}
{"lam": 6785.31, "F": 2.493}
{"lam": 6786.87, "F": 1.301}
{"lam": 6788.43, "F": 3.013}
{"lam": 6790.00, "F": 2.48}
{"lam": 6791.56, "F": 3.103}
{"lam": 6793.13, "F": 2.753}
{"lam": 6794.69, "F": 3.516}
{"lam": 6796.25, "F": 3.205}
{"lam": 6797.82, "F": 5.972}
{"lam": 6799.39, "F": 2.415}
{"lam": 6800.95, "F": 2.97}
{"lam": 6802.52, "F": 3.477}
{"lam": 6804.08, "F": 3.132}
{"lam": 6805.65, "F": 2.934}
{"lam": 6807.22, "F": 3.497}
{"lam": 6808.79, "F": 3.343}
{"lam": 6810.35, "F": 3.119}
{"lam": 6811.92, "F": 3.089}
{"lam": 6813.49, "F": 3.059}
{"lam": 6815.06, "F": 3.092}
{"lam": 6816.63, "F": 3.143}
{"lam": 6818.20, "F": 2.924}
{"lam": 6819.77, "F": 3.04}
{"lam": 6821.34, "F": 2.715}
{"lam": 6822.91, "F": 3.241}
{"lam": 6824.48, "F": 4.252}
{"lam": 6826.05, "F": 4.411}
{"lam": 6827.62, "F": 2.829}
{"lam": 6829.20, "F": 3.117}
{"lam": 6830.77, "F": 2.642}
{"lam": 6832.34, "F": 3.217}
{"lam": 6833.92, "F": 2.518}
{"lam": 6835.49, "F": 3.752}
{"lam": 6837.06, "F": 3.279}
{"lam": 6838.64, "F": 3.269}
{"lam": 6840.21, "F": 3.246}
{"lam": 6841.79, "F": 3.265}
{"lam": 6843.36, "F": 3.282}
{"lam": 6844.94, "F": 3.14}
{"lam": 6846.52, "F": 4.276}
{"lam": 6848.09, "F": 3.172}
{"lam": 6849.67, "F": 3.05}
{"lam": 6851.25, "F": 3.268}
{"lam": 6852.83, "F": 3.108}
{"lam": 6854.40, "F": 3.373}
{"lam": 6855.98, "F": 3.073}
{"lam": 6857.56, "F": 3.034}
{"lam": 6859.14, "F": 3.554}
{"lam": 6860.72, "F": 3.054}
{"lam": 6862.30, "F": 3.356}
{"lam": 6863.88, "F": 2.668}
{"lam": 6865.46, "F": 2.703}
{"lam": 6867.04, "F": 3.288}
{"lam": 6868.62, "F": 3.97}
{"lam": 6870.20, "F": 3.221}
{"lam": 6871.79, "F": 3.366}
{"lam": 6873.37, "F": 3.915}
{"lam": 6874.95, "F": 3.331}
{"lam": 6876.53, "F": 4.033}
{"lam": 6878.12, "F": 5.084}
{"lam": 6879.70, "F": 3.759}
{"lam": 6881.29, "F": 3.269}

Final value 1.0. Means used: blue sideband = 3.2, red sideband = 2.93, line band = 2.95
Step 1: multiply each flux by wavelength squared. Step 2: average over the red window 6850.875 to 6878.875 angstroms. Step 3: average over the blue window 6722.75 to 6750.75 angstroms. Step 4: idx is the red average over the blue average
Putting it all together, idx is 1.19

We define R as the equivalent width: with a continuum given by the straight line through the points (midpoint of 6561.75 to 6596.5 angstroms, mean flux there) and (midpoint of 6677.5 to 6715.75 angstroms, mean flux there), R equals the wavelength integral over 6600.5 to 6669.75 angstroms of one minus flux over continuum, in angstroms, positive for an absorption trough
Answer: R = 0.97 angstroms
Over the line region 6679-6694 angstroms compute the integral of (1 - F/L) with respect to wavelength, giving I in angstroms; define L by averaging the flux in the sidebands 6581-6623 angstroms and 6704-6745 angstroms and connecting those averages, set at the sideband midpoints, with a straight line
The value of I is 2.4 angstroms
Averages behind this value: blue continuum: 3.22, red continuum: 3.18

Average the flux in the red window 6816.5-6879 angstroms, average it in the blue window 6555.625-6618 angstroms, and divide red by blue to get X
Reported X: 1.04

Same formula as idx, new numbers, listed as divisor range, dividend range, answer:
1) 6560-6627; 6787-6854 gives 1.10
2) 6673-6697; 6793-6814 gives 1.23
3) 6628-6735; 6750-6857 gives 1.01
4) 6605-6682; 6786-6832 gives 1.05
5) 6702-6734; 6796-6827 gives 1.08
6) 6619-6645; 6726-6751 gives 1.02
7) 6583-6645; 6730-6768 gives 0.97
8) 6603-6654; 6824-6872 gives 1.17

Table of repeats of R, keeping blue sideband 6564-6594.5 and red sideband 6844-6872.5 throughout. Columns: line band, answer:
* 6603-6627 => 3.33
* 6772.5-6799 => 1.82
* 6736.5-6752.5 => 1.47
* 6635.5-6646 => 0.90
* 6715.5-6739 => 2.57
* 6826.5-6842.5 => 0.60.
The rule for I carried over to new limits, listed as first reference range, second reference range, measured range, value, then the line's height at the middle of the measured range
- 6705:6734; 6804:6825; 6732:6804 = 5.47 angstroms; 3.21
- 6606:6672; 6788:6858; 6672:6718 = 1.07 angstroms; 3.19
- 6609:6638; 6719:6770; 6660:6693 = -3.31 angstroms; 2.91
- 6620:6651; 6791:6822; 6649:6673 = -4.28 angstroms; 3.04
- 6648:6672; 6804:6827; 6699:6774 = 7.88 angstroms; 3.44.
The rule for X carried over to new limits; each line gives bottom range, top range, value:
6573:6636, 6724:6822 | 0.95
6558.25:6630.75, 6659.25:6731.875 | 1.03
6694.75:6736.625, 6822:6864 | 1.02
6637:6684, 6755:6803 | 0.90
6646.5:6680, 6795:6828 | 0.96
